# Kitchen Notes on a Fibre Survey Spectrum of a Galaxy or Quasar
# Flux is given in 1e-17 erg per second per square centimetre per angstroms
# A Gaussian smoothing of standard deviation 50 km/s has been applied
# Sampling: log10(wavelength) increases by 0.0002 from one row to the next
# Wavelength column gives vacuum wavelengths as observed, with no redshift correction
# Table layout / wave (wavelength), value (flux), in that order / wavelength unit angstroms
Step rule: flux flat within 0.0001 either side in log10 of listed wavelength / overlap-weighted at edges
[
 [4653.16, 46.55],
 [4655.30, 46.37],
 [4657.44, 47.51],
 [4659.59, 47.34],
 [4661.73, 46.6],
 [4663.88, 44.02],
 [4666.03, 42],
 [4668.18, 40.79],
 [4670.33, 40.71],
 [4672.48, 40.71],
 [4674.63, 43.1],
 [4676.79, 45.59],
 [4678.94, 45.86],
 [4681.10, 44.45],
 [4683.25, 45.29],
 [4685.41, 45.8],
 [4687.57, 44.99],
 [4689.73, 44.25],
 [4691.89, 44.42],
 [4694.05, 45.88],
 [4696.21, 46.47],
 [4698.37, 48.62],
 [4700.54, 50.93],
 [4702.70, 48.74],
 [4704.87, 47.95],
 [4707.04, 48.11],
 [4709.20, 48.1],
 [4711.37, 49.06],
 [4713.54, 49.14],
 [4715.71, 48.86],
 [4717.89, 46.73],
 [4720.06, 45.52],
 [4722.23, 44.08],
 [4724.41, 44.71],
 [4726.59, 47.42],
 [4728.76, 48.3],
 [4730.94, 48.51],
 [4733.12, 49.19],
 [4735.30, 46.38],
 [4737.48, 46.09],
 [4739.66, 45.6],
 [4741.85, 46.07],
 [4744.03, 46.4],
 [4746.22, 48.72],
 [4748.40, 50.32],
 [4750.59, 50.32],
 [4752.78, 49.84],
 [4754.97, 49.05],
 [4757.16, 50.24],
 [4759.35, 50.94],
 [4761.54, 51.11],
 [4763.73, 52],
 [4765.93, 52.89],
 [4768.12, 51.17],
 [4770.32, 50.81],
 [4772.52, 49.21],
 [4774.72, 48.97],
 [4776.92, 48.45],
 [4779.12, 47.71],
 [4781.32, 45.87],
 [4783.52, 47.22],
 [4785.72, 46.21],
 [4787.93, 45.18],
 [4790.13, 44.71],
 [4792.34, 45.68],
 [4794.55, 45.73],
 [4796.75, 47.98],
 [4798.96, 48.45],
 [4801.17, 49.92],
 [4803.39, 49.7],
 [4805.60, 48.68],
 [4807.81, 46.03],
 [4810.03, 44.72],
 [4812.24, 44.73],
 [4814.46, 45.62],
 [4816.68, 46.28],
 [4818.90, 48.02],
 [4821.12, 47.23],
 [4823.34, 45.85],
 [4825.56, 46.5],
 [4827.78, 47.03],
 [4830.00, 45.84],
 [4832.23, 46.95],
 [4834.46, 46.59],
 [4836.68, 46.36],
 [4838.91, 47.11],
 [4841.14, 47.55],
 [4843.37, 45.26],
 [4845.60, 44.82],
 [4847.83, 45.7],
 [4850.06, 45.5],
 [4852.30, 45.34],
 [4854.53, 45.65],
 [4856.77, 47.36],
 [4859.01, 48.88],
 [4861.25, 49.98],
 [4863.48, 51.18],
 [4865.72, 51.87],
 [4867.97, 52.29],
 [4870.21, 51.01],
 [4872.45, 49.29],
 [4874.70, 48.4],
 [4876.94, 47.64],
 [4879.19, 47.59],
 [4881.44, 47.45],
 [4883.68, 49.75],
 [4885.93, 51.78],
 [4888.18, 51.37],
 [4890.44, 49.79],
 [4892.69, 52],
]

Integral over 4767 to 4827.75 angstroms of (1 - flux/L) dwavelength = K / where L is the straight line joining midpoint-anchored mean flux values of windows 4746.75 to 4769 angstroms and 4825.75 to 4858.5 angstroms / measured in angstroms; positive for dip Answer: 1.7 angstroms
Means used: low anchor 50.8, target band 47.3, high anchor 46.3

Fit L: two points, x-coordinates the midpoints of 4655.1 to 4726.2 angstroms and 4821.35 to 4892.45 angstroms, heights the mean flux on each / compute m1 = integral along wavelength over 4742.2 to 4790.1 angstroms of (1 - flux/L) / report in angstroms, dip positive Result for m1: -2.2 angstroms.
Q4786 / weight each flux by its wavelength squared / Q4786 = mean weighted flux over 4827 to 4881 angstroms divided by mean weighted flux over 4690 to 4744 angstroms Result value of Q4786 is 1.07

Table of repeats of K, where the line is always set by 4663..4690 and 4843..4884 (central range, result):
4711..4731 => -1.07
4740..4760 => -1.54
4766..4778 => -1.05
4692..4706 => -1.16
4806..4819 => 0.29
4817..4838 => 0.27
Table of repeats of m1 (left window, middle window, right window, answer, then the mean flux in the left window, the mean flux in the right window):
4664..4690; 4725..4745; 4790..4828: -0.9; 43.6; 46.9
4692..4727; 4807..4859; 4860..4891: 3.2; 47.4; 50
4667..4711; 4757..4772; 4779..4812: -1.6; 45.6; 46.8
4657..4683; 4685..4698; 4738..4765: 0.0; 44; 49.2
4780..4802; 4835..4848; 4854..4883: 0.6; 46.7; 49.2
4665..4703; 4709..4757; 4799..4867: -2.2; 44.9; 47.1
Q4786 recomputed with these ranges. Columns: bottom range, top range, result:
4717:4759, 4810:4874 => 1.04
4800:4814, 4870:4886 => 1.07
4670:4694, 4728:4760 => 1.12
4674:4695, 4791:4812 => 1.10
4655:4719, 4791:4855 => 1.07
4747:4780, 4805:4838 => 0.95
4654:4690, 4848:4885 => 1.19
